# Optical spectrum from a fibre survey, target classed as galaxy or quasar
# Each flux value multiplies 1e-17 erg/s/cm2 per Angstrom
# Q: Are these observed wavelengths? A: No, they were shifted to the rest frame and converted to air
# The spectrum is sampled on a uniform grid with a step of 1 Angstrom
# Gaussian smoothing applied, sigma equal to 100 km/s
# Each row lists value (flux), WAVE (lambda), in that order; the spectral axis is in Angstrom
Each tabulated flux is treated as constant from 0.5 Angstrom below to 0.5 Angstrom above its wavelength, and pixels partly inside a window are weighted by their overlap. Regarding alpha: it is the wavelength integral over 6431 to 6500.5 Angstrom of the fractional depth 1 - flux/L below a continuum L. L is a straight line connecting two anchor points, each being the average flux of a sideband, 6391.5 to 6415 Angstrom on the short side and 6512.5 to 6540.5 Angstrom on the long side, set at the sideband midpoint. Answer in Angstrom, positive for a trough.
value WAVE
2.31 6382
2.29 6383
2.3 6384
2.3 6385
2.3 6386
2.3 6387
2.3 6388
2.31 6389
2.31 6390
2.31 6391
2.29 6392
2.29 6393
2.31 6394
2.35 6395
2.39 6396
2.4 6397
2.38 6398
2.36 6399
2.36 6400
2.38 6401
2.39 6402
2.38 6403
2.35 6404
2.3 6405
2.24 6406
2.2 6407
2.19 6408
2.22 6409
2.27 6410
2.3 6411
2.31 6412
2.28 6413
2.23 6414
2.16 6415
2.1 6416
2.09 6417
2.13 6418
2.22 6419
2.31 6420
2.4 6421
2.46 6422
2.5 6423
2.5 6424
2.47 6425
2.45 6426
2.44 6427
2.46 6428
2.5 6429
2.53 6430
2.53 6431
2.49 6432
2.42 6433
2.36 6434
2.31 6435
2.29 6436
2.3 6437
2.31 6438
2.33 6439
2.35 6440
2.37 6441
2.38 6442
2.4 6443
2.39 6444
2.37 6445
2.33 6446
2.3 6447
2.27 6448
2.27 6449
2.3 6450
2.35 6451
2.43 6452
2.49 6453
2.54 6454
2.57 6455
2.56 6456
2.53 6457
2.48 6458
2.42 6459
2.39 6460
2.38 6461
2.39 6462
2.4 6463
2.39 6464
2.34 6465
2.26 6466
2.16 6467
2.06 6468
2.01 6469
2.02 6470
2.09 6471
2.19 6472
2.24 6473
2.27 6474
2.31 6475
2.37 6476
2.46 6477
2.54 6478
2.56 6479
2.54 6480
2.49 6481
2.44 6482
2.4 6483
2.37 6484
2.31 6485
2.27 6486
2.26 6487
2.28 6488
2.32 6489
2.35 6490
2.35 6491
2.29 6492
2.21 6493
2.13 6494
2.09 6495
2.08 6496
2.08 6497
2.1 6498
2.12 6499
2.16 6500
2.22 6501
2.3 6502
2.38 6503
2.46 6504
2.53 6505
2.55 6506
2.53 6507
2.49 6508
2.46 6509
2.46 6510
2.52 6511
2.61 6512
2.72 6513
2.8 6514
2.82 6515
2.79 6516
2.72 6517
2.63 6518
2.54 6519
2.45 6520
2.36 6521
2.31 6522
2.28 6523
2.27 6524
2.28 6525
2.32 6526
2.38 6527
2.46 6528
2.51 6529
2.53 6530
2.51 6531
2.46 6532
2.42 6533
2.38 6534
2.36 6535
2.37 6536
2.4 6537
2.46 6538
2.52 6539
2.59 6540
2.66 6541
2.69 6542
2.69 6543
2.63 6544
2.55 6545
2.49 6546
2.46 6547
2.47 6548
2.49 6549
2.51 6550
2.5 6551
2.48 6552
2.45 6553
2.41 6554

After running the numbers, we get 2.1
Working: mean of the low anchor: 2.31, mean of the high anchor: 2.49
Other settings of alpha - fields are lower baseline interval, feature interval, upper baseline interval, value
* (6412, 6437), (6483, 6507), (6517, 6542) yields 1.4 Angstrom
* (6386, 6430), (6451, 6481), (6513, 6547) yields 0.6 Angstrom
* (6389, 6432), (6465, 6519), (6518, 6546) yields 1.3 Angstrom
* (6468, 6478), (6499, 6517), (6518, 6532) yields -1.2 Angstrom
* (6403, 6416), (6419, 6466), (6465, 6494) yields -2.7 Angstrom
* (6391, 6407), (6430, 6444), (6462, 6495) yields -0.3 Angstrom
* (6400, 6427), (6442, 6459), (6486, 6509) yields -0.8 Angstrom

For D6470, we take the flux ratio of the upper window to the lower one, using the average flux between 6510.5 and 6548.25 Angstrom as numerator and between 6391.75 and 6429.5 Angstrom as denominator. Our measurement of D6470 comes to 1.08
